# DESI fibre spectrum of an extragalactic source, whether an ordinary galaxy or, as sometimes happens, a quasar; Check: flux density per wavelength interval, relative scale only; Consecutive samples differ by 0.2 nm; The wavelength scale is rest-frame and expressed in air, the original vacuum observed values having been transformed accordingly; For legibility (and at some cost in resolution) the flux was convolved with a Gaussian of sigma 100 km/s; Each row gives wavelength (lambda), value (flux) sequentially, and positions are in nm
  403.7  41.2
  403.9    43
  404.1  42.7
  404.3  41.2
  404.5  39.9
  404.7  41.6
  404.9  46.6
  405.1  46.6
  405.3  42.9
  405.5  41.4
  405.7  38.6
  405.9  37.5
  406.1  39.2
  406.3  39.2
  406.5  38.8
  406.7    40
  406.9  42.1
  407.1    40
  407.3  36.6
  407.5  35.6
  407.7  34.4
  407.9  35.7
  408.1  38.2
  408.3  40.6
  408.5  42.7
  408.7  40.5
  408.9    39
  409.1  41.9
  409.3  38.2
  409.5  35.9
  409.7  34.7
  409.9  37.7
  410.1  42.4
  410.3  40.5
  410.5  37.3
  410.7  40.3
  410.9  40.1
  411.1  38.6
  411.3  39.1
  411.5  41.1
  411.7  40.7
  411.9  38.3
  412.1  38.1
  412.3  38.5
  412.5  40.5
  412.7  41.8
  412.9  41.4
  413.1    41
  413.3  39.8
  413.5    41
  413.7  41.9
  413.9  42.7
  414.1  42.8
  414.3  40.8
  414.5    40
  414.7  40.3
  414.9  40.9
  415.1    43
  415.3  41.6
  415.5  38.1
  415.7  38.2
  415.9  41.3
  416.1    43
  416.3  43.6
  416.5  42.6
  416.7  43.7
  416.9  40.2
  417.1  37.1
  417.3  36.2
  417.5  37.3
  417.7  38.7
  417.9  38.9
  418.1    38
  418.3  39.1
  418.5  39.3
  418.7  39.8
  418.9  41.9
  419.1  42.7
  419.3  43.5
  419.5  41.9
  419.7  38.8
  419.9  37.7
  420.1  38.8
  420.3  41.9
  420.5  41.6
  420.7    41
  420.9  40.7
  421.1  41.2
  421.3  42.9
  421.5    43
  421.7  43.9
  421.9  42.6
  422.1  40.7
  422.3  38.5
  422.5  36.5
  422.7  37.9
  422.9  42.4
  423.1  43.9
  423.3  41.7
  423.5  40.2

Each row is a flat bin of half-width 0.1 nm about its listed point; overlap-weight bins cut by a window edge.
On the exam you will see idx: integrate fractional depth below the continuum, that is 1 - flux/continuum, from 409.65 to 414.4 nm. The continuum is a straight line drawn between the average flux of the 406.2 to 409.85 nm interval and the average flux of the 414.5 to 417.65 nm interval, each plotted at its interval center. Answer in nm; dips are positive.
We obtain -0.07 nm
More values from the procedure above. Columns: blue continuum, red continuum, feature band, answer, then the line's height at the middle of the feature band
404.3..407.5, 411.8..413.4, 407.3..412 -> 0.165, 40.2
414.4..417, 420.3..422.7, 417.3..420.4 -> 0.104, 41.1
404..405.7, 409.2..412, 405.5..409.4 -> 0.188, 40.9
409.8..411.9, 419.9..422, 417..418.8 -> 0.120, 41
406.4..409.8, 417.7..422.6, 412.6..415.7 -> -0.117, 39.6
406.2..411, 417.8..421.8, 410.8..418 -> -0.088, 39.9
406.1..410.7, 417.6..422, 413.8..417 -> -0.112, 40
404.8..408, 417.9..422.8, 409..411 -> 0.051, 39.9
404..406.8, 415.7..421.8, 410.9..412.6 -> 0.062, 40.9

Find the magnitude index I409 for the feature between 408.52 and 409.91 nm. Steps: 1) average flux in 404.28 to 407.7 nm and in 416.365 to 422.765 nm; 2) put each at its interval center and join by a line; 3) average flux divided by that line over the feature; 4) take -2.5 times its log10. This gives 0.05 mag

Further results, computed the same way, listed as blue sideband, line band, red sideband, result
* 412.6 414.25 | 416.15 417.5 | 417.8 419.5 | 0.012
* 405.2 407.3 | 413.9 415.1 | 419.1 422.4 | -0.018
